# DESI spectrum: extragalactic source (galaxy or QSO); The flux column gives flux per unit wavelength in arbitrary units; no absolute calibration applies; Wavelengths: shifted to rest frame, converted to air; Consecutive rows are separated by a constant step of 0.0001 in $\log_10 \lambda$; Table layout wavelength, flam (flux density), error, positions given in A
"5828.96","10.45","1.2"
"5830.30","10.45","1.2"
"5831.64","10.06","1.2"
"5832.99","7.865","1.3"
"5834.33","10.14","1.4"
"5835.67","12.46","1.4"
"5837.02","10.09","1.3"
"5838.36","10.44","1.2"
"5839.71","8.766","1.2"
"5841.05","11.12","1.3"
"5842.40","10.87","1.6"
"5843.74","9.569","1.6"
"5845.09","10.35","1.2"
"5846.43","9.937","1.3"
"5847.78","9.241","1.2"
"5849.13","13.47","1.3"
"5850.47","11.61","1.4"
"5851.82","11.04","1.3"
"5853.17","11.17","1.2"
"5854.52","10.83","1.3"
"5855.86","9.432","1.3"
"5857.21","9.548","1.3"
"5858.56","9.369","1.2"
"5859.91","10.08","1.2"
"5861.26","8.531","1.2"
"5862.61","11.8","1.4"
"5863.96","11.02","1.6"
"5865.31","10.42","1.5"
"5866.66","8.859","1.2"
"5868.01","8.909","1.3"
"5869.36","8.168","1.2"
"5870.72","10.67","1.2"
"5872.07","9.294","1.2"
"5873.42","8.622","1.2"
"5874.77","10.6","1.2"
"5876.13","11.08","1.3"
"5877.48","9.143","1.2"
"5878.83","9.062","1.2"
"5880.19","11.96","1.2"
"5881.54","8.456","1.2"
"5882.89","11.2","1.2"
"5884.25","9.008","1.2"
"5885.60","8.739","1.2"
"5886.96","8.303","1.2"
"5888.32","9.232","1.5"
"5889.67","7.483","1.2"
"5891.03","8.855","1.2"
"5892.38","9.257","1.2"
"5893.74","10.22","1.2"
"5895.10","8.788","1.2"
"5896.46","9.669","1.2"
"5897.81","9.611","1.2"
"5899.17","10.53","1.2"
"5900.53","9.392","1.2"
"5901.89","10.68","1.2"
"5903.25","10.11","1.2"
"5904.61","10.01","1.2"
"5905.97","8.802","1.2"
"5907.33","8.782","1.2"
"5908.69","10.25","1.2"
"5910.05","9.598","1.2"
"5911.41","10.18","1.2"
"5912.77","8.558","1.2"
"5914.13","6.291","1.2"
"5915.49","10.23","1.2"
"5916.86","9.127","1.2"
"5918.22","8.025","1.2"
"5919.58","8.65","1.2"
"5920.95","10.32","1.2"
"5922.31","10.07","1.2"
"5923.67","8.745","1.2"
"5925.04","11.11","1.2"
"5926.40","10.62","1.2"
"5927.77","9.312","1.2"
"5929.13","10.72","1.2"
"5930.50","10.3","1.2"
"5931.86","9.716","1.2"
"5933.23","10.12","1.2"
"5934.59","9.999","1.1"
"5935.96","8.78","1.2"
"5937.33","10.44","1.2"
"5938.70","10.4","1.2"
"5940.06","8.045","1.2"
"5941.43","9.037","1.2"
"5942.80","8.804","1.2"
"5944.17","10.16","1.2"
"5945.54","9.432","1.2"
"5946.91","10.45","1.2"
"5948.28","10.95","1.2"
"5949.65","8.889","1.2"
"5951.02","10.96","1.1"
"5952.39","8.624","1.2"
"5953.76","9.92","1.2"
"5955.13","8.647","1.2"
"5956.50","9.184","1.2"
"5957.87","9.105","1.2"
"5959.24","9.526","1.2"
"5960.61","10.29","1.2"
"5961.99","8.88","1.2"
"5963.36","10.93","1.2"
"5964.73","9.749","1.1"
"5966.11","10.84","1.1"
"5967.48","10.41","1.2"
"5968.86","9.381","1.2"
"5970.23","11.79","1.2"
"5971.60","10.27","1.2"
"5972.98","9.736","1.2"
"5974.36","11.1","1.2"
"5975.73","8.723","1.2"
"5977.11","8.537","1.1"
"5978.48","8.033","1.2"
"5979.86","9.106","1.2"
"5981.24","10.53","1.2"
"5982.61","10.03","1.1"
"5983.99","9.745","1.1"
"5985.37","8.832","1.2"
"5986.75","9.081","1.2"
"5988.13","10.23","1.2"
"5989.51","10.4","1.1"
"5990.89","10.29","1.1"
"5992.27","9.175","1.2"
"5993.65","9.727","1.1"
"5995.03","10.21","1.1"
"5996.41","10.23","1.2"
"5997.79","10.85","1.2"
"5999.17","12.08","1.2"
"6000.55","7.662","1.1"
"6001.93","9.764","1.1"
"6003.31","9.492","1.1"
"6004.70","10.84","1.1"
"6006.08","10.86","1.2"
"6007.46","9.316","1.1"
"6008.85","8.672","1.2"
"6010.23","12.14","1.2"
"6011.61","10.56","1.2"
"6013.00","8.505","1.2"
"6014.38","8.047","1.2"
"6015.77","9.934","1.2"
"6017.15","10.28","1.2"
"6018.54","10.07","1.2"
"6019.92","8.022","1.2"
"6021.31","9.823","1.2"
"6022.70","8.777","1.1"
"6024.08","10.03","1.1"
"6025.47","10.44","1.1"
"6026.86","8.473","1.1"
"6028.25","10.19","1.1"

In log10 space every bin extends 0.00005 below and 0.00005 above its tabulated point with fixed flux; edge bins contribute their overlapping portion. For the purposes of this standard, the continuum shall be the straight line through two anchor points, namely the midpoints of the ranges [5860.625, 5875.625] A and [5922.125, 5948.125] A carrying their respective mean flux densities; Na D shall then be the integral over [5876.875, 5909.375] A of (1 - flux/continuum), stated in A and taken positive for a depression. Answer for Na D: 0.9 A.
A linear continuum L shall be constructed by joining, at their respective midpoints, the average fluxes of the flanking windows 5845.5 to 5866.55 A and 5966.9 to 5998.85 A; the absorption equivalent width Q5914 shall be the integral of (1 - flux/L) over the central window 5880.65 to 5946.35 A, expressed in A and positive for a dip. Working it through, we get 4.6 A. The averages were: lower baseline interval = 10.5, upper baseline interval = 9.87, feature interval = 9.47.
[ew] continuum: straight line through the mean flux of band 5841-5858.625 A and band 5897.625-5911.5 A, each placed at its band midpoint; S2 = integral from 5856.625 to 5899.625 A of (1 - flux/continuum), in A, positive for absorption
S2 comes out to 2.5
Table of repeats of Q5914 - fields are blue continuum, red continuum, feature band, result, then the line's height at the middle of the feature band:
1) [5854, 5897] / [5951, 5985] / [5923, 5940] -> -0.5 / 9.67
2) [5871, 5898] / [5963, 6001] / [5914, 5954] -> 0.2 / 9.69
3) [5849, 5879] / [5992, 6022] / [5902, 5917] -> 1.0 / 10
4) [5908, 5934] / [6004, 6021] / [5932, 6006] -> -0.8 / 9.68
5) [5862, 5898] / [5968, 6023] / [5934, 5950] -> 0.1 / 9.68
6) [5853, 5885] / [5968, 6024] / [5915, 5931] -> 0.1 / 9.83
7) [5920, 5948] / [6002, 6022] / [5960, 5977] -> -0.6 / 9.8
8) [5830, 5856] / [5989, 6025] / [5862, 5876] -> 0.7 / 10.4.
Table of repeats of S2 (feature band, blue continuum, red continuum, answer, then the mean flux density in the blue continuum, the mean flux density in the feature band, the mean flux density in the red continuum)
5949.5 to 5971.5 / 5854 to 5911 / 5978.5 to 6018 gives -0.2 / 9.63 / 9.86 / 9.85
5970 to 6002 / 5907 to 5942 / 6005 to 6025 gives -0.6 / 9.53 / 9.81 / 9.68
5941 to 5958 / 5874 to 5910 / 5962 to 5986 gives 0.3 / 9.58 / 9.57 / 9.84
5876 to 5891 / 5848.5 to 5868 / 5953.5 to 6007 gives 1.4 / 10.5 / 9.34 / 9.85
